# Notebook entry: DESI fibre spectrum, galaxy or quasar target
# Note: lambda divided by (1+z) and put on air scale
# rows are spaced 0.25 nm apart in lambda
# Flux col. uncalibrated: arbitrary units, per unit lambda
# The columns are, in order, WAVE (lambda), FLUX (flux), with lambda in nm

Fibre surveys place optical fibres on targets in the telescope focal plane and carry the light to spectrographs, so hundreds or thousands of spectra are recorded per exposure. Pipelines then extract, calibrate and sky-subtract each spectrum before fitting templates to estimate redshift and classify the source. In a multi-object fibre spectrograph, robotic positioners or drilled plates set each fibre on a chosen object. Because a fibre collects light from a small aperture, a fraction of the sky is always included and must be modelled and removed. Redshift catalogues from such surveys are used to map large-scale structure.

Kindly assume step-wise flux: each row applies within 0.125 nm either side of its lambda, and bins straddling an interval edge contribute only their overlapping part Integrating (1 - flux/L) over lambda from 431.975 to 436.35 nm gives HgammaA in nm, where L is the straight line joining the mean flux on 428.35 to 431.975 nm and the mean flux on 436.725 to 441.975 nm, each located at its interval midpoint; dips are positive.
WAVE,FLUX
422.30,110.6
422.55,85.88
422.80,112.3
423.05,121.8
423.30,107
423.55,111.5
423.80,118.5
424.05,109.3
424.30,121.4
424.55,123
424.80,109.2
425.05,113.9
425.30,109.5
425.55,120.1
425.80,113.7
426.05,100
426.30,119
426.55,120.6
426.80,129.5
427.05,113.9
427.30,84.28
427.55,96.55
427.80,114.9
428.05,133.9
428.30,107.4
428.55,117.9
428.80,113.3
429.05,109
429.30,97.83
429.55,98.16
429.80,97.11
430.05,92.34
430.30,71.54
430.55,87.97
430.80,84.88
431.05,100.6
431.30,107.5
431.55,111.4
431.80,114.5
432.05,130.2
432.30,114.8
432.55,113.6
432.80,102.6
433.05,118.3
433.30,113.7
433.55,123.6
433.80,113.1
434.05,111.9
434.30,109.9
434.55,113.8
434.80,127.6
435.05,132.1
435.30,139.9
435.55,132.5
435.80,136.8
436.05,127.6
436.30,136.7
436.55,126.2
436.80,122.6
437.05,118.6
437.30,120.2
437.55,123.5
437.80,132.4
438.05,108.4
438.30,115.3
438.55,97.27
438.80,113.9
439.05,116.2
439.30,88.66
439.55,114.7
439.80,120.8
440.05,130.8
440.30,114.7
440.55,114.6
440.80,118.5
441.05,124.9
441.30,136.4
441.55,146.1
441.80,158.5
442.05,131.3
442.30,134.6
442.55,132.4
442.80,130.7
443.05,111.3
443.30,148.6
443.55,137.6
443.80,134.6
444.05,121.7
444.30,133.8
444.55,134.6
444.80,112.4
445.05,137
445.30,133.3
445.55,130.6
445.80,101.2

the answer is -0.485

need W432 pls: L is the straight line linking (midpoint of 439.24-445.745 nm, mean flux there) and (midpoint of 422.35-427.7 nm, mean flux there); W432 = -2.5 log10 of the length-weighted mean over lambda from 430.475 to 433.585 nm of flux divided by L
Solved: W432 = 0.08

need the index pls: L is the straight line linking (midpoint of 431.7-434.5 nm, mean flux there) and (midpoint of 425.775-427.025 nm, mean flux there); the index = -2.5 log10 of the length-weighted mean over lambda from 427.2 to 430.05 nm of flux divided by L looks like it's 0.10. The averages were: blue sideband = 117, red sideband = 115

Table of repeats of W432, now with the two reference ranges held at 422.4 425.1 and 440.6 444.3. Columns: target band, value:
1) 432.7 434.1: 0.080 mag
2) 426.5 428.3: 0.033 mag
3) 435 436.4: -0.074 mag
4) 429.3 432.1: 0.211 mag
